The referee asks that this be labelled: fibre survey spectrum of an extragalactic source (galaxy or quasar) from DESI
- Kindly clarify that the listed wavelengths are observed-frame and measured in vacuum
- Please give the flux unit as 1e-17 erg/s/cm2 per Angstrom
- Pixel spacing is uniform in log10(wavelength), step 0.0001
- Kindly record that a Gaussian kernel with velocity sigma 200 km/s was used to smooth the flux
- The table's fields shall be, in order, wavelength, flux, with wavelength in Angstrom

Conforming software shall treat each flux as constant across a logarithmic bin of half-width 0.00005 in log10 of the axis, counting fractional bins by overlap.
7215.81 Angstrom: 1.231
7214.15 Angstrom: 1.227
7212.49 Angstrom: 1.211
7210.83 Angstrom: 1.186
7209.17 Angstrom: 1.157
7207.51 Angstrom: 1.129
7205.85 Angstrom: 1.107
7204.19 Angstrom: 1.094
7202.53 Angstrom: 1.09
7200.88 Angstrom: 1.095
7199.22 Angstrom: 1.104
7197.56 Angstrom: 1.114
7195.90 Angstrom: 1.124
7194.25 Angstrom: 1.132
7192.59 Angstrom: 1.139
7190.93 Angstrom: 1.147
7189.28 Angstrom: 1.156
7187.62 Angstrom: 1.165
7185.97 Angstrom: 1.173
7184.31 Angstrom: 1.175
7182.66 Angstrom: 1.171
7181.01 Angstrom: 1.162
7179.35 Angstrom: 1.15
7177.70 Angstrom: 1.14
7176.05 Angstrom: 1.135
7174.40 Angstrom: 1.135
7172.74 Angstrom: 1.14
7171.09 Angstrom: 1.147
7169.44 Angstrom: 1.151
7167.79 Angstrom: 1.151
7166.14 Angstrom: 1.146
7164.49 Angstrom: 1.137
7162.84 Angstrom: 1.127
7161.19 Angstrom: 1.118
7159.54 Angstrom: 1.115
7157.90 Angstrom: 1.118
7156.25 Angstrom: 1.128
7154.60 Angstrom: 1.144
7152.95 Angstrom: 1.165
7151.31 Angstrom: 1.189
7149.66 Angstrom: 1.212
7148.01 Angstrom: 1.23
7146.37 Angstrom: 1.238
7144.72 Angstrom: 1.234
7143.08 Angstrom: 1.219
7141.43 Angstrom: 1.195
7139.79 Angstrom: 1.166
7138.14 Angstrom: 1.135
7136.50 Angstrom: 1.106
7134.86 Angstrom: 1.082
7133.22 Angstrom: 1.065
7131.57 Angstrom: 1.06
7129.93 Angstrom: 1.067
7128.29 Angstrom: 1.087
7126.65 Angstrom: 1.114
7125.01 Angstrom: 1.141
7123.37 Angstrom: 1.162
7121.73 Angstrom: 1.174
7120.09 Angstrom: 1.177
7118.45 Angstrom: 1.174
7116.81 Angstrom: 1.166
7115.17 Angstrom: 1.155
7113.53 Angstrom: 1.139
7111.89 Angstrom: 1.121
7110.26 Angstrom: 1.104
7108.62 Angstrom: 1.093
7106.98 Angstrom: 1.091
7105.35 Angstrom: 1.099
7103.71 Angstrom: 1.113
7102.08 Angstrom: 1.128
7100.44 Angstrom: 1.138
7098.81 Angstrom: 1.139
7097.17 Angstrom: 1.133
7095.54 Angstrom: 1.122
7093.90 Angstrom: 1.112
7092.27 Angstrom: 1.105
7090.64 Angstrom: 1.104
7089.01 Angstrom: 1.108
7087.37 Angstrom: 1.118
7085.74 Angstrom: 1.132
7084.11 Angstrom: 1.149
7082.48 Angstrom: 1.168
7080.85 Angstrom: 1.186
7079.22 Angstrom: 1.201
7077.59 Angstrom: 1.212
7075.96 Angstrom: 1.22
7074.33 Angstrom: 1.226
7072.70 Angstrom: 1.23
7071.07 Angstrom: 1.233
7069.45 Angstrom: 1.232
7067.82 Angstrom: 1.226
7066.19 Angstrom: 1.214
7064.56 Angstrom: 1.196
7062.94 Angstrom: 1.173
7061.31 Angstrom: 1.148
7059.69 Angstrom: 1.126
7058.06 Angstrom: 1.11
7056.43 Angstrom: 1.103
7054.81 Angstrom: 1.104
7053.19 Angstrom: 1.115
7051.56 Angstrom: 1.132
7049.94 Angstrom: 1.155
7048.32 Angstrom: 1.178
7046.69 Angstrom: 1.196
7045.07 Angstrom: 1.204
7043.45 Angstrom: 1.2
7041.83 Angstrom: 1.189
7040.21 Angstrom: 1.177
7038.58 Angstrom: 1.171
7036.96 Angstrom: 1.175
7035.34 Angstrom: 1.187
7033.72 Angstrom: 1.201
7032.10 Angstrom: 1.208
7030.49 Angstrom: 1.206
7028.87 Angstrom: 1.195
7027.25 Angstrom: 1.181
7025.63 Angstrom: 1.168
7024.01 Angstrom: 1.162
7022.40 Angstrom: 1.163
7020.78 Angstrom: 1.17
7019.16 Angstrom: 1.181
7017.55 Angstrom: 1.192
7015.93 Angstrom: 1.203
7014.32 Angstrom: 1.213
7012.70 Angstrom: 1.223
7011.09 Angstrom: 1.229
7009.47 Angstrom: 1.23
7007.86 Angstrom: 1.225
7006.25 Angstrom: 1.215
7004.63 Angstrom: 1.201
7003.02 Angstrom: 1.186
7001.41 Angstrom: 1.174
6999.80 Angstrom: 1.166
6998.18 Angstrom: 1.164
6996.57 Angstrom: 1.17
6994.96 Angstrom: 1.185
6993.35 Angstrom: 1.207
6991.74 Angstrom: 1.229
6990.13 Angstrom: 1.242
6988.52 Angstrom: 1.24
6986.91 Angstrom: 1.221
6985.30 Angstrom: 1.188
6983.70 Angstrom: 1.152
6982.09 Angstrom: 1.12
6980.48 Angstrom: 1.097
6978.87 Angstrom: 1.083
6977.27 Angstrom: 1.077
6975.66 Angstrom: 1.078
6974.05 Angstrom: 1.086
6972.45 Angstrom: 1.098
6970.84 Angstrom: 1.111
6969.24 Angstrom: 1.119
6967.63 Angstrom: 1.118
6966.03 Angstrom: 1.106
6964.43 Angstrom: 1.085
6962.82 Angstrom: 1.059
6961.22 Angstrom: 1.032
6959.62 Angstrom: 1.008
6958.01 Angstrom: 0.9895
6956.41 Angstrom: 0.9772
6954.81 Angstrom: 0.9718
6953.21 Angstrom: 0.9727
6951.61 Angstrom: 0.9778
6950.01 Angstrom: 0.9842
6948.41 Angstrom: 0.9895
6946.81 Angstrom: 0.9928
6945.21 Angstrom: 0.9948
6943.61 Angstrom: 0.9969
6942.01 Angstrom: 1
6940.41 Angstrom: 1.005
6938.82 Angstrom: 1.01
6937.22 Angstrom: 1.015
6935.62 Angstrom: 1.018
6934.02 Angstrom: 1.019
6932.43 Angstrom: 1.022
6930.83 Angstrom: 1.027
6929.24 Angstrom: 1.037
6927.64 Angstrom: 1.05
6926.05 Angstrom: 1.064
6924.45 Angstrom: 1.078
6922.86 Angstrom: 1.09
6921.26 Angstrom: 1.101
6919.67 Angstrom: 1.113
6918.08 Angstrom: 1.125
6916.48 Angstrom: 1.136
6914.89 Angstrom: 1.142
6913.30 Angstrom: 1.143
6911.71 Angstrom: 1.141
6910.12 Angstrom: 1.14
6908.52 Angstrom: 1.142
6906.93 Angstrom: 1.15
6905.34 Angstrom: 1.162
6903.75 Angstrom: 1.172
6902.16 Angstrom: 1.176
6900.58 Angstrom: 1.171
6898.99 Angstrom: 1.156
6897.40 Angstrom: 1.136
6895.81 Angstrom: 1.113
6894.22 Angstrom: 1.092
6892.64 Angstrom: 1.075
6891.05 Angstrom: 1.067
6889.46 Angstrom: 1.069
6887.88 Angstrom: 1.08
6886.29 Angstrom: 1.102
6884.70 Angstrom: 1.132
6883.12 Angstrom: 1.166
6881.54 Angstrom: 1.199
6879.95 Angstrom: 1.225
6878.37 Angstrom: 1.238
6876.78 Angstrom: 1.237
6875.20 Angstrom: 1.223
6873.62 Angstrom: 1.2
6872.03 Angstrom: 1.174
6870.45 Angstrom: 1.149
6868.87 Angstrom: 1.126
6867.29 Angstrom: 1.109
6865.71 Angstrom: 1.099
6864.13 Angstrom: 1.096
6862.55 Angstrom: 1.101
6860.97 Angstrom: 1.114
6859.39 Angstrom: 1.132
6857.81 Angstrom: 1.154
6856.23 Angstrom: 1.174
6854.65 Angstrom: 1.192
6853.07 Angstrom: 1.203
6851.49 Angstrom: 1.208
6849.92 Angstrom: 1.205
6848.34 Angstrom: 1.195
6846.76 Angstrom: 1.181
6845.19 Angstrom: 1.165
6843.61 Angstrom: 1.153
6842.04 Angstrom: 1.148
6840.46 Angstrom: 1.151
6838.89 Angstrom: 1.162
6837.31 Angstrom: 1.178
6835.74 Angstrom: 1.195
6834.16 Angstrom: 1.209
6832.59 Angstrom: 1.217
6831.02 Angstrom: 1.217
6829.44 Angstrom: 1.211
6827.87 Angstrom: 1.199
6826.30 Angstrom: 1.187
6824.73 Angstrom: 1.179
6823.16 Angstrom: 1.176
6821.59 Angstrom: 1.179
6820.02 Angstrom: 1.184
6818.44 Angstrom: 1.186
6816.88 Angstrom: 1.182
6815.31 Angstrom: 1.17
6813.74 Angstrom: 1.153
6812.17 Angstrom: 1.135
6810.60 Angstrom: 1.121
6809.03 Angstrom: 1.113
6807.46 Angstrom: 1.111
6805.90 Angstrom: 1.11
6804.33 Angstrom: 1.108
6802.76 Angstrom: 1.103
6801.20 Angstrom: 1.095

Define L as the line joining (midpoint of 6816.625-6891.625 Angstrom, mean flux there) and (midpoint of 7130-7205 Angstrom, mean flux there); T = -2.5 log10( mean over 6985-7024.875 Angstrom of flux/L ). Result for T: -0.040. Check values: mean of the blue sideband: 1.17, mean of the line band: 1.2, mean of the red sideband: 1.14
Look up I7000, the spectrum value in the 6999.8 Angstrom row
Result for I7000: 1.166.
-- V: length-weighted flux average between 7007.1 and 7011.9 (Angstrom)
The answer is 1.23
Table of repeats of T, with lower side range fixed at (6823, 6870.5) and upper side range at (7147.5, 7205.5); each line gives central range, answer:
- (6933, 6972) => 0.14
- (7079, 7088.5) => 0.00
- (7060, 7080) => -0.05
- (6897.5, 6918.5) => 0.01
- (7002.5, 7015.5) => -0.06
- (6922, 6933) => 0.11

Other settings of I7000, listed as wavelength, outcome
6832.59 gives 1.217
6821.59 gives 1.179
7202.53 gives 1.09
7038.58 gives 1.171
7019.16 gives 1.181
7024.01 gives 1.162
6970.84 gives 1.111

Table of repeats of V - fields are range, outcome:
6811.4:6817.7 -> 1.16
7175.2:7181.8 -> 1.15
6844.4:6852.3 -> 1.19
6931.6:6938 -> 1.02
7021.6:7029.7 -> 1.17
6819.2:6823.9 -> 1.18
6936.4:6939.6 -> 1.01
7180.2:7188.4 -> 1.17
